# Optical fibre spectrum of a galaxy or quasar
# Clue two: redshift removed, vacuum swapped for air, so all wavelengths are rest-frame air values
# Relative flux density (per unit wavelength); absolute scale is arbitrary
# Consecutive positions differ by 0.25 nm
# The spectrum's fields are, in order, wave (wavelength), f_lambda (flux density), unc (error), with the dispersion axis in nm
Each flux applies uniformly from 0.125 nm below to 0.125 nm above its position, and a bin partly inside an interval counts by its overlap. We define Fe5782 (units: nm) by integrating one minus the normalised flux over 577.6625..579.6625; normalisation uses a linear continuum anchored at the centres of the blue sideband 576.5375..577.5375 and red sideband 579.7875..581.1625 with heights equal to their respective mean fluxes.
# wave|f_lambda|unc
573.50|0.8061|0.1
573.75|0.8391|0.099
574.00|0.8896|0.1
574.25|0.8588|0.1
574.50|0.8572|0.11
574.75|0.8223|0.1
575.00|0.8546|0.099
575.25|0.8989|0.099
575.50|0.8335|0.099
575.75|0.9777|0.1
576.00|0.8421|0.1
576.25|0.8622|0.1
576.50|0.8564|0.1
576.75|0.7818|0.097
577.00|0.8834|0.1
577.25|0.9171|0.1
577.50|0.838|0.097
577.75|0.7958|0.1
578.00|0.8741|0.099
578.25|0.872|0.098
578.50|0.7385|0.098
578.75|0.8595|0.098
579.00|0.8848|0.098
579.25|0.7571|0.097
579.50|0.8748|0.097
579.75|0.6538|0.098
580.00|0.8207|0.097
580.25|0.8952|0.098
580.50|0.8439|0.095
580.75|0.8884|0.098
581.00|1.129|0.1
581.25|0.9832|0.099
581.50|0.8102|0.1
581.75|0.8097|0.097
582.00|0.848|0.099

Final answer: 0.11 nm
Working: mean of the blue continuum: 0.857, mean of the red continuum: 0.901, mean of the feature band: 0.829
